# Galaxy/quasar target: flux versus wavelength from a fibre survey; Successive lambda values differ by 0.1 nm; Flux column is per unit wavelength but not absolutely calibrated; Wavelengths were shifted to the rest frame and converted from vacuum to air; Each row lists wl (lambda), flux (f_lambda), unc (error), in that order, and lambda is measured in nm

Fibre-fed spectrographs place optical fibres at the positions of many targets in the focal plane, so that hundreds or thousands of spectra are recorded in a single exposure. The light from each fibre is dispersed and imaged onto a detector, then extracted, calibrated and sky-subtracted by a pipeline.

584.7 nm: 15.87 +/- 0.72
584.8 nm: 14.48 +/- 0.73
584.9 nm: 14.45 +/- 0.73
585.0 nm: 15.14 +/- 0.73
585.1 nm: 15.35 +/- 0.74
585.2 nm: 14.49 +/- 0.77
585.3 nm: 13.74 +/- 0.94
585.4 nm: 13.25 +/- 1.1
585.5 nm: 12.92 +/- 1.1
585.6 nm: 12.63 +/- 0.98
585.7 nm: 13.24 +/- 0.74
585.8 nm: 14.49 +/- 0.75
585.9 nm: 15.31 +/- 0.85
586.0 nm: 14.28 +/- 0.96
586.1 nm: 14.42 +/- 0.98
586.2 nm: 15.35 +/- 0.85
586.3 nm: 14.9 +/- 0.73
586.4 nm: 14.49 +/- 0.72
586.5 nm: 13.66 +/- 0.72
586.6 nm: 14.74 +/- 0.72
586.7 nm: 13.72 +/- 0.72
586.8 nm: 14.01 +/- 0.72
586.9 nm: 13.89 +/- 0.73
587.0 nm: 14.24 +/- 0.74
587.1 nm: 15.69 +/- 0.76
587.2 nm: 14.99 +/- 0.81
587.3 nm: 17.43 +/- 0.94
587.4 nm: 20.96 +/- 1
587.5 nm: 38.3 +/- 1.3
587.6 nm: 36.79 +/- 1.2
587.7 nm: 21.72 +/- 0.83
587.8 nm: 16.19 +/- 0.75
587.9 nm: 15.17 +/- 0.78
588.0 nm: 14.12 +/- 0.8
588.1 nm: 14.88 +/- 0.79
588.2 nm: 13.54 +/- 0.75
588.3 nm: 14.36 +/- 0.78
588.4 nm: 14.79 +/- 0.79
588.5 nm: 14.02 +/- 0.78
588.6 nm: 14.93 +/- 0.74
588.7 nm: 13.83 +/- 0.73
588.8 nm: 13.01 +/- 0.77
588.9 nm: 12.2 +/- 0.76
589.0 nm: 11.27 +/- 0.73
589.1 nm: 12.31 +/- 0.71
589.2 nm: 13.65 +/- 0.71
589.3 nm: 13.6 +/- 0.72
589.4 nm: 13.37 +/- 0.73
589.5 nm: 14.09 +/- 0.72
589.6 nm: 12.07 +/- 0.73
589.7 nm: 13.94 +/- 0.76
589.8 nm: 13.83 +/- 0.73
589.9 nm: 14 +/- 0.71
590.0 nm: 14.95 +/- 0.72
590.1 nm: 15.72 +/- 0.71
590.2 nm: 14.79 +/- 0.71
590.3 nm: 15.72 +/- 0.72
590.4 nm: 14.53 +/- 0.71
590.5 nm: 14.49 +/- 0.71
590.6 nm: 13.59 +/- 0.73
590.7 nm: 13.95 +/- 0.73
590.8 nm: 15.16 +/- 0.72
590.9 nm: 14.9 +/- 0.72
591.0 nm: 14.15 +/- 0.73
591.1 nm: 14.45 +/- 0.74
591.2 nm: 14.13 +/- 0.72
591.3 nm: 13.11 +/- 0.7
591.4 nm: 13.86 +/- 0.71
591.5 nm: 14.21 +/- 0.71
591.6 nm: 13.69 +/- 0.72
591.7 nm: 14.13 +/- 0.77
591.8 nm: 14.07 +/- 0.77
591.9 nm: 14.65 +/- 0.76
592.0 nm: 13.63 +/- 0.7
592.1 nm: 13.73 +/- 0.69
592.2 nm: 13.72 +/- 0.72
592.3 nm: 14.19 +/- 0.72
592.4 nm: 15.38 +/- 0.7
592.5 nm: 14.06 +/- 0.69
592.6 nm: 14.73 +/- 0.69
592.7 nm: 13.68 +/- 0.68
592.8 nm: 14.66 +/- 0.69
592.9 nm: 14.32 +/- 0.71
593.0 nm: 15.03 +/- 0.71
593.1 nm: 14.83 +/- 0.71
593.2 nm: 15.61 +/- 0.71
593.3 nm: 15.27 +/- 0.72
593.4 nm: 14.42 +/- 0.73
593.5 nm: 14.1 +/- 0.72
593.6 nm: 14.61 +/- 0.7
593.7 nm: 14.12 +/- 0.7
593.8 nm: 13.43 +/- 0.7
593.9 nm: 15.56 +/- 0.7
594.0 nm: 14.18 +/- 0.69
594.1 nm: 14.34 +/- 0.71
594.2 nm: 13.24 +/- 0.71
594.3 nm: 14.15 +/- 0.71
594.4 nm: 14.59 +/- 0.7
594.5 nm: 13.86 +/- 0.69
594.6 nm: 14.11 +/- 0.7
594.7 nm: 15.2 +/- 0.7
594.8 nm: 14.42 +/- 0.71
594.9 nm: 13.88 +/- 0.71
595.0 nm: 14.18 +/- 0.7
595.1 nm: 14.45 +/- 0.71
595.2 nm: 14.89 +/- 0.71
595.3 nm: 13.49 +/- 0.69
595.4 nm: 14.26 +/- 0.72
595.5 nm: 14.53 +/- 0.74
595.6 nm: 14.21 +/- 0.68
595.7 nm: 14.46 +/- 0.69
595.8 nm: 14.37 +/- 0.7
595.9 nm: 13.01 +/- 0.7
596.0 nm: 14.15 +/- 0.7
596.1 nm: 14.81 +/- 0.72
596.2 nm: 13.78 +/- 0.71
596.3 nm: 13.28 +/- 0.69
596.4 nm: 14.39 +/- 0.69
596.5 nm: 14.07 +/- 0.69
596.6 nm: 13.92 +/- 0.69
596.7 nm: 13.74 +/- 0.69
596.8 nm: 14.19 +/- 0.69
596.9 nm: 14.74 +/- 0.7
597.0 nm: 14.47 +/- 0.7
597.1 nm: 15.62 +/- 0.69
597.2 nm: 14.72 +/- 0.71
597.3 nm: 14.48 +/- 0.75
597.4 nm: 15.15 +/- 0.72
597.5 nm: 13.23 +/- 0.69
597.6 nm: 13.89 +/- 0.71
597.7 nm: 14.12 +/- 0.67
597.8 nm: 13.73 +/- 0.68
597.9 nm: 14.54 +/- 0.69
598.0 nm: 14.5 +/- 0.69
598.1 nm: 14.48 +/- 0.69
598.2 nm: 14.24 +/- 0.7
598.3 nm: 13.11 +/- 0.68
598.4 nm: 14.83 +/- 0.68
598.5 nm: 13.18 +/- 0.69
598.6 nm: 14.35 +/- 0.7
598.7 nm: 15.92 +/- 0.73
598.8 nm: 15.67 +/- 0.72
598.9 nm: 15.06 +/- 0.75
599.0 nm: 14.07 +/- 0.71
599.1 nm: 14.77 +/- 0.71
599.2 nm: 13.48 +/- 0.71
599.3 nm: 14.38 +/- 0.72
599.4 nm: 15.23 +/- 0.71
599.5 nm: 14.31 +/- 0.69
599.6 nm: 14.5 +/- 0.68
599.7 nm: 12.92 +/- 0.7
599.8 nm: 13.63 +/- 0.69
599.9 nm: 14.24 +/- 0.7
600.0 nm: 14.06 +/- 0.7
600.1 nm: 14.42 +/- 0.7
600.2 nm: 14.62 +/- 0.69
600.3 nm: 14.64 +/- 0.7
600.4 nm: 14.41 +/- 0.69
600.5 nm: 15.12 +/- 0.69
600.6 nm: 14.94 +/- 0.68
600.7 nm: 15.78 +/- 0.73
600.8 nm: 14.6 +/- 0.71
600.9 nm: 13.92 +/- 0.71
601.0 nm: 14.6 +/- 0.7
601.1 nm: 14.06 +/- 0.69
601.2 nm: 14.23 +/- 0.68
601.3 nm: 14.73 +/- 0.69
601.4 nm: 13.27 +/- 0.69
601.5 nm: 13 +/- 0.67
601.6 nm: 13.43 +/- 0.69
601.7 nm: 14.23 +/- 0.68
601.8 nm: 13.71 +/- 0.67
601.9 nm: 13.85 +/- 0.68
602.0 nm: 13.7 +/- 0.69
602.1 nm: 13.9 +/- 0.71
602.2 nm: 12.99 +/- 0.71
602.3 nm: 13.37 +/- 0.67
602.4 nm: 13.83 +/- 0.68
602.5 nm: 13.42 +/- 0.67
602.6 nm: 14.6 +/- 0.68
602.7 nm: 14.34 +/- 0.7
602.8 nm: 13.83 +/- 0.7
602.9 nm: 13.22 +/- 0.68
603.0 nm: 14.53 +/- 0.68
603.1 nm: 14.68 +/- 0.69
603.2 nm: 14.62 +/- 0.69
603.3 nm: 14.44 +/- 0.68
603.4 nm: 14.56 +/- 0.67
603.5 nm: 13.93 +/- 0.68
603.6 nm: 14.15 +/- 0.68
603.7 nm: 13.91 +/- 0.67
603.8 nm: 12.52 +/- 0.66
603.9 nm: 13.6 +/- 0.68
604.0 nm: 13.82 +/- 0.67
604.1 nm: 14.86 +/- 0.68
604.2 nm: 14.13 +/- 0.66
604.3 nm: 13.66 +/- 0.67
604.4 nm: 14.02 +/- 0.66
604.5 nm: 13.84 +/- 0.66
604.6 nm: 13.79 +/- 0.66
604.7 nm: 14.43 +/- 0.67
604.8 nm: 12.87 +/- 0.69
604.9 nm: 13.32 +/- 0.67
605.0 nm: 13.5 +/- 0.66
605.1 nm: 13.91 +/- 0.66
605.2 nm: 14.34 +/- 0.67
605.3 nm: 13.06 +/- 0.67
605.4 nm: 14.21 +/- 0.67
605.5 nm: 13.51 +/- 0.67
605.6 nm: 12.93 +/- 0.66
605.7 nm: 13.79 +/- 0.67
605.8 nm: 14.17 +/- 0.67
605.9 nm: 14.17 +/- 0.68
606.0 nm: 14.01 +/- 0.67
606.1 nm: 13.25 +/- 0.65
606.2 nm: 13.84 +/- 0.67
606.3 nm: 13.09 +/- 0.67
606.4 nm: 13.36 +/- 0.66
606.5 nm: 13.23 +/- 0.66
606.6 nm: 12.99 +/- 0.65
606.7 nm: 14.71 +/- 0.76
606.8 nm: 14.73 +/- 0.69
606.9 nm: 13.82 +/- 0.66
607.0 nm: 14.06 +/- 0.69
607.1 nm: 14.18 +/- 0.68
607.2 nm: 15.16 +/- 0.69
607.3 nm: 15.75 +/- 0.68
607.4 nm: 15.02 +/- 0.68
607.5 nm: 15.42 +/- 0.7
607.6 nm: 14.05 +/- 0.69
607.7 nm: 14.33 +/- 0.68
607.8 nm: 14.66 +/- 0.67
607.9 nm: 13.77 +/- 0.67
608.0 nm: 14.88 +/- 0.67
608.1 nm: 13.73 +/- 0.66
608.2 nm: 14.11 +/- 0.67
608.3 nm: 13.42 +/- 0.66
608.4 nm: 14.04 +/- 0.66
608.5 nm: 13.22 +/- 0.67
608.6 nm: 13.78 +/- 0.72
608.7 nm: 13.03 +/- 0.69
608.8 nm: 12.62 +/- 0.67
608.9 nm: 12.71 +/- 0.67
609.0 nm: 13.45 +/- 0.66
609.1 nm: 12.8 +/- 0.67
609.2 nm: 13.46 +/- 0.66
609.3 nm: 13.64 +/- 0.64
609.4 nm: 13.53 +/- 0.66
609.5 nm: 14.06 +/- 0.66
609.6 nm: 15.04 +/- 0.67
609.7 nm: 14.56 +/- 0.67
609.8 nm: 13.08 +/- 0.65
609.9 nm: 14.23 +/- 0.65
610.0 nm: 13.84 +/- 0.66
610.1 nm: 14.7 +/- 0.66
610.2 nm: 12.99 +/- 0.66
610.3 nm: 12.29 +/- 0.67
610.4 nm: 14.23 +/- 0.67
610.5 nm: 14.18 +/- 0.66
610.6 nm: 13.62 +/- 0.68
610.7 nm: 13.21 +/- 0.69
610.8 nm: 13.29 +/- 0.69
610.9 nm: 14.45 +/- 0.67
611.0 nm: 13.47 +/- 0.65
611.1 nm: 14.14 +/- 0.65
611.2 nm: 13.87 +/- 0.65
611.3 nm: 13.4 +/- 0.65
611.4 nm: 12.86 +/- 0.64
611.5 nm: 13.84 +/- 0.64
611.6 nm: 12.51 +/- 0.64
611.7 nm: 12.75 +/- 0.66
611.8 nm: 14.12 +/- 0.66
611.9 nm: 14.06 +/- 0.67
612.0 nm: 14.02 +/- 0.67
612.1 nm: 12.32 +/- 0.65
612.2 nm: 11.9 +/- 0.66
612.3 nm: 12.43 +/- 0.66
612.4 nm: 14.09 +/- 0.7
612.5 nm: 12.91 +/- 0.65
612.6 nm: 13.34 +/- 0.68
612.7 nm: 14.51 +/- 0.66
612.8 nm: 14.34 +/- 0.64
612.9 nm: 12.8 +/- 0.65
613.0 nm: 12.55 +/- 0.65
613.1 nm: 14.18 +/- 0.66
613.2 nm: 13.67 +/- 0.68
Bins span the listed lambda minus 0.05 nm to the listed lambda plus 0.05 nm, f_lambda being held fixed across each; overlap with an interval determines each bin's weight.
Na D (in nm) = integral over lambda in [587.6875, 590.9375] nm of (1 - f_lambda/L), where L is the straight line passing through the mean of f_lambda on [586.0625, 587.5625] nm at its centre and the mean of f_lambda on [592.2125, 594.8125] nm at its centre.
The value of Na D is 0.36 nm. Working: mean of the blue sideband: 16.9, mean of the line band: 14.2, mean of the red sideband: 14.5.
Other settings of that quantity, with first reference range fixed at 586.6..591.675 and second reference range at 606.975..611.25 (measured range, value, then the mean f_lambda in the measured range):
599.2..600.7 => 0.02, 14.4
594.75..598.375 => 0.15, 14.2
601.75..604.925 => 0.10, 13.9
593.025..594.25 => 0.05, 14.5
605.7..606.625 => 0.03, 13.6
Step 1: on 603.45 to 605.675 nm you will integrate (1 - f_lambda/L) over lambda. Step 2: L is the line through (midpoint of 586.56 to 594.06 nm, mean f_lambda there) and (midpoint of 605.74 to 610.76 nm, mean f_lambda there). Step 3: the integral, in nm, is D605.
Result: 0.06 nm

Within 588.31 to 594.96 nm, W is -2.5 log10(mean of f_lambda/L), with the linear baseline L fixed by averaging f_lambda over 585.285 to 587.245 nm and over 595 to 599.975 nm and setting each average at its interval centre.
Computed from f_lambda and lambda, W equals 0.01 mag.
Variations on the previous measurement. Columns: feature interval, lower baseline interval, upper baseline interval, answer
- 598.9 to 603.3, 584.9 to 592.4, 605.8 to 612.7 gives 0.01 mag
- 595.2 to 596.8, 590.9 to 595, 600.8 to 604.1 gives 0.01 mag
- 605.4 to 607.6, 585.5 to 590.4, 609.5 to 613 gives -0.01 mag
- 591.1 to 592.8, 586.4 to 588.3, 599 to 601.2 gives 0.18 mag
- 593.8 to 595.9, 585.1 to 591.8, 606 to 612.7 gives 0.03 mag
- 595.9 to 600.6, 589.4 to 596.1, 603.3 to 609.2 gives -0.02 mag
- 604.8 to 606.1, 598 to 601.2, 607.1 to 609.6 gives 0.03 mag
